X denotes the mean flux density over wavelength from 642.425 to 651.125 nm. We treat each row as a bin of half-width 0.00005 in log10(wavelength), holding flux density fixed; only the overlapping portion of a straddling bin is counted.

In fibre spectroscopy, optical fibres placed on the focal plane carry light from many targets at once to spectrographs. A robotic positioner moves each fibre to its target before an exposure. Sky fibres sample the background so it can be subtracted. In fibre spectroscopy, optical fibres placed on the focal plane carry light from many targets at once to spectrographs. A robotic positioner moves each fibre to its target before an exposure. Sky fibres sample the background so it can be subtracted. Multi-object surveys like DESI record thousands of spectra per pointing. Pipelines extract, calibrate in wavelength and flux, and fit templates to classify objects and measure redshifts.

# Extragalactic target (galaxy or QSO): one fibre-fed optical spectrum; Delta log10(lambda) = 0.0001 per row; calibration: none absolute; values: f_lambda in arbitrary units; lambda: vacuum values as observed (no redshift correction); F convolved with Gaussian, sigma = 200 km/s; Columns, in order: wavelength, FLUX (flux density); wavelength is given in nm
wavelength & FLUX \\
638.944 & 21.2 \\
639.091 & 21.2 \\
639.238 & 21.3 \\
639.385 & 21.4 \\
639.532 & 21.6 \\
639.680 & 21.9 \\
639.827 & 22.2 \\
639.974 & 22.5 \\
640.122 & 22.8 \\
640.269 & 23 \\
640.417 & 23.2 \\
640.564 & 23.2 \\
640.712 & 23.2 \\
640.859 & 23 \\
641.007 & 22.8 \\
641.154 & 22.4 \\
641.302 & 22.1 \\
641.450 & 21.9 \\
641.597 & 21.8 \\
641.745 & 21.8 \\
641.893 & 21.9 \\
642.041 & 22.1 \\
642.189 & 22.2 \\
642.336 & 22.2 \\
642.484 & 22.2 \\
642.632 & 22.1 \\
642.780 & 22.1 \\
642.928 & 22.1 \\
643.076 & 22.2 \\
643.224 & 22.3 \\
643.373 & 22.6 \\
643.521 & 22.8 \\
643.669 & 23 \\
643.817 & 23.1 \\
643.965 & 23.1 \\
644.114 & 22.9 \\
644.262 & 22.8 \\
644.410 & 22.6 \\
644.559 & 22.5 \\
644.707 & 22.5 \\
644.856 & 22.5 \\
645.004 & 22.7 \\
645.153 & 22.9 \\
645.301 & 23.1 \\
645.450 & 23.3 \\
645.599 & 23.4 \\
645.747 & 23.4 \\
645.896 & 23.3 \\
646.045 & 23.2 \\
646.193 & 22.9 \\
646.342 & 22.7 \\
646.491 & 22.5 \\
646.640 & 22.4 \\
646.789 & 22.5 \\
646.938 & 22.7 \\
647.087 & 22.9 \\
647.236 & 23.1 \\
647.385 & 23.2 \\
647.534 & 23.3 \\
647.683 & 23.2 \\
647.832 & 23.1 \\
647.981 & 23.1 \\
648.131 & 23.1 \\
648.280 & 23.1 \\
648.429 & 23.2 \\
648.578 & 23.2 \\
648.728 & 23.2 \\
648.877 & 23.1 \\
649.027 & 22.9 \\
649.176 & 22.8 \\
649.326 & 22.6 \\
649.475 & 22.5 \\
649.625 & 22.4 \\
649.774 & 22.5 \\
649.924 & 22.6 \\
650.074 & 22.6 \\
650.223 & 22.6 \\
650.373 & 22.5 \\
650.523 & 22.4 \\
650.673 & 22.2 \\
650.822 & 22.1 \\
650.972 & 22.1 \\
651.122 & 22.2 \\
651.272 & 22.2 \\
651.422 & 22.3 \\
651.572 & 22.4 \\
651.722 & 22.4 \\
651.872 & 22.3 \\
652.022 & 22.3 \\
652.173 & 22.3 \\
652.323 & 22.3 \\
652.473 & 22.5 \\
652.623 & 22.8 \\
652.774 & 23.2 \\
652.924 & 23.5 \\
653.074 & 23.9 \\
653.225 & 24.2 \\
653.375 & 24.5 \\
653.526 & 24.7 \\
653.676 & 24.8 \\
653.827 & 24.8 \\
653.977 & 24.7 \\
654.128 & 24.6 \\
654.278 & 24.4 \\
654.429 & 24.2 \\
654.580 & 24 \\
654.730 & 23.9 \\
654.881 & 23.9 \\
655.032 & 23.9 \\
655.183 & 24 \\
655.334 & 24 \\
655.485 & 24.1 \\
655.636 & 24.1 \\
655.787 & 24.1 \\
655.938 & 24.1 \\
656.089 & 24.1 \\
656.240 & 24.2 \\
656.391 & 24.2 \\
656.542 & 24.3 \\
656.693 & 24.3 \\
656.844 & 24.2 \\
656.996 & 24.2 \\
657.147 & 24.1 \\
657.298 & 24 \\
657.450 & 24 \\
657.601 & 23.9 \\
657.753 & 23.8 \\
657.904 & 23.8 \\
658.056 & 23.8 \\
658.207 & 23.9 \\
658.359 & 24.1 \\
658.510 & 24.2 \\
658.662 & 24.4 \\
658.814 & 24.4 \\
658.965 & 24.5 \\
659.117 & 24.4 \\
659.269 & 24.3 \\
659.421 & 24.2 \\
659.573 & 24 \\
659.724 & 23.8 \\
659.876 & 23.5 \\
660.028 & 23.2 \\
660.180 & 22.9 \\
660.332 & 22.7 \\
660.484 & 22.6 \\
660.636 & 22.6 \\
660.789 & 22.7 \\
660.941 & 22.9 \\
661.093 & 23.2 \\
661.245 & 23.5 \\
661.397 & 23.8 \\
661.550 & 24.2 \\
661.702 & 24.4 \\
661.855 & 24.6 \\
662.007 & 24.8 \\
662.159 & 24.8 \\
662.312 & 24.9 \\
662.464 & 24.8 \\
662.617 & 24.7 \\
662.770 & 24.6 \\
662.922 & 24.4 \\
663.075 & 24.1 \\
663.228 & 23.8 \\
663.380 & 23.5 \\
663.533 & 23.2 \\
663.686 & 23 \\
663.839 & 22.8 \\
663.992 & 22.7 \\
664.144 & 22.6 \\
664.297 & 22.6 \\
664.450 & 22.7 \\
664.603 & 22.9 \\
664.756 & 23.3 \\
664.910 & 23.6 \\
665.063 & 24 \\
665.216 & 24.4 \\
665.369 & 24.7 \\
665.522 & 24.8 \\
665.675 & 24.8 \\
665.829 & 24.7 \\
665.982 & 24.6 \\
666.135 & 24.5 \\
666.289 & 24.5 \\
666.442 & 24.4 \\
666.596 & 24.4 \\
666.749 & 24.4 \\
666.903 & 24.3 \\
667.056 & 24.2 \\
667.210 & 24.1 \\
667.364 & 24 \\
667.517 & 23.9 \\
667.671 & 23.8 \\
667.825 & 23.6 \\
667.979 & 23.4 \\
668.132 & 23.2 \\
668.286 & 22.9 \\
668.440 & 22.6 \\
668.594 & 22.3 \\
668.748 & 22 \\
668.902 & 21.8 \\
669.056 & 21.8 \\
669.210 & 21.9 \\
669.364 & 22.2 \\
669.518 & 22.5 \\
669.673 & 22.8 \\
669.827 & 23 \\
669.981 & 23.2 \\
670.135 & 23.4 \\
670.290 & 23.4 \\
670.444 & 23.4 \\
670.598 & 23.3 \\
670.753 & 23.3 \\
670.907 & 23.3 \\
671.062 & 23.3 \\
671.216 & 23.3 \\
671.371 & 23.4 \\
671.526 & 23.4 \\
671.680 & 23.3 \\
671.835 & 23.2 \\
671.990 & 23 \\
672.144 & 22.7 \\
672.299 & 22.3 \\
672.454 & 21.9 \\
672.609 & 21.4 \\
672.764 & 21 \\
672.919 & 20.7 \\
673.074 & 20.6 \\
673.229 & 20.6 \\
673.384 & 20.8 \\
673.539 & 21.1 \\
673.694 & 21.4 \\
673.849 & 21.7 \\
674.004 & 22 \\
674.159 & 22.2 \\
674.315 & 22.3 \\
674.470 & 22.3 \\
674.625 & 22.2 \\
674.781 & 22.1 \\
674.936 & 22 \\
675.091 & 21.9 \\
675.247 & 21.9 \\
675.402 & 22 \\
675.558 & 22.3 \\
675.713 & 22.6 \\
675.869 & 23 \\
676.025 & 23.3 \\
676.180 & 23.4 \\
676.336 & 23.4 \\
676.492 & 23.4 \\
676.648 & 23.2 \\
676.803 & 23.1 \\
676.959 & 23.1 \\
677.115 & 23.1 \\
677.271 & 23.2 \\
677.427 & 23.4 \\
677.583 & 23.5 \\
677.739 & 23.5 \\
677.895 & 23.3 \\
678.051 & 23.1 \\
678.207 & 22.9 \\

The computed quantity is 22.8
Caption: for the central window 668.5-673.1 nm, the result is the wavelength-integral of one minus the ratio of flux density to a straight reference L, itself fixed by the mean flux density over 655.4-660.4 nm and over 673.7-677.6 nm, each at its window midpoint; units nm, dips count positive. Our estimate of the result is 0.082 nm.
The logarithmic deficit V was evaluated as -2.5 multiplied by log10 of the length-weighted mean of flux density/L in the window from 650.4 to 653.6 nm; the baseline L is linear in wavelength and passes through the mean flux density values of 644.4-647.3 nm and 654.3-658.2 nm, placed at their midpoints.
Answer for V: 0.04 mag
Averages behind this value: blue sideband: 22.9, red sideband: 24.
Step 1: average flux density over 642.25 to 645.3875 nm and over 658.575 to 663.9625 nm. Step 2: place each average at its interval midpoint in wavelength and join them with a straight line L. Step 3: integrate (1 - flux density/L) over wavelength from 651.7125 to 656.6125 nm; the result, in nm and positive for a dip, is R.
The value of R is -0.10 nm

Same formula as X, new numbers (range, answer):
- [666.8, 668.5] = 23.7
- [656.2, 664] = 23.9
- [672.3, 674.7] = 21.5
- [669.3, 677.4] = 22.5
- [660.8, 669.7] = 23.6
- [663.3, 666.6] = 23.7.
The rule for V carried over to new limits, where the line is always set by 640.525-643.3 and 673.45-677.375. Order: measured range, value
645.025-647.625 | -0.03 mag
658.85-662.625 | -0.07 mag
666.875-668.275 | -0.06 mag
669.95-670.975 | -0.04 mag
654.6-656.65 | -0.08 mag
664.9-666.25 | -0.10 mag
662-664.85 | -0.06 mag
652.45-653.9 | -0.07 mag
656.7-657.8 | -0.08 mag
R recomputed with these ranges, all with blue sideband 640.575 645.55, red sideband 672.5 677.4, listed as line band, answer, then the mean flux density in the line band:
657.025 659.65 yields -0.21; 24.1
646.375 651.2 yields -0.06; 22.7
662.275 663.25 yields -0.10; 24.5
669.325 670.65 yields -0.05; 23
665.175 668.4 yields -0.27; 24.2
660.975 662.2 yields -0.10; 24.1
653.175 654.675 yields -0.14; 24.5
